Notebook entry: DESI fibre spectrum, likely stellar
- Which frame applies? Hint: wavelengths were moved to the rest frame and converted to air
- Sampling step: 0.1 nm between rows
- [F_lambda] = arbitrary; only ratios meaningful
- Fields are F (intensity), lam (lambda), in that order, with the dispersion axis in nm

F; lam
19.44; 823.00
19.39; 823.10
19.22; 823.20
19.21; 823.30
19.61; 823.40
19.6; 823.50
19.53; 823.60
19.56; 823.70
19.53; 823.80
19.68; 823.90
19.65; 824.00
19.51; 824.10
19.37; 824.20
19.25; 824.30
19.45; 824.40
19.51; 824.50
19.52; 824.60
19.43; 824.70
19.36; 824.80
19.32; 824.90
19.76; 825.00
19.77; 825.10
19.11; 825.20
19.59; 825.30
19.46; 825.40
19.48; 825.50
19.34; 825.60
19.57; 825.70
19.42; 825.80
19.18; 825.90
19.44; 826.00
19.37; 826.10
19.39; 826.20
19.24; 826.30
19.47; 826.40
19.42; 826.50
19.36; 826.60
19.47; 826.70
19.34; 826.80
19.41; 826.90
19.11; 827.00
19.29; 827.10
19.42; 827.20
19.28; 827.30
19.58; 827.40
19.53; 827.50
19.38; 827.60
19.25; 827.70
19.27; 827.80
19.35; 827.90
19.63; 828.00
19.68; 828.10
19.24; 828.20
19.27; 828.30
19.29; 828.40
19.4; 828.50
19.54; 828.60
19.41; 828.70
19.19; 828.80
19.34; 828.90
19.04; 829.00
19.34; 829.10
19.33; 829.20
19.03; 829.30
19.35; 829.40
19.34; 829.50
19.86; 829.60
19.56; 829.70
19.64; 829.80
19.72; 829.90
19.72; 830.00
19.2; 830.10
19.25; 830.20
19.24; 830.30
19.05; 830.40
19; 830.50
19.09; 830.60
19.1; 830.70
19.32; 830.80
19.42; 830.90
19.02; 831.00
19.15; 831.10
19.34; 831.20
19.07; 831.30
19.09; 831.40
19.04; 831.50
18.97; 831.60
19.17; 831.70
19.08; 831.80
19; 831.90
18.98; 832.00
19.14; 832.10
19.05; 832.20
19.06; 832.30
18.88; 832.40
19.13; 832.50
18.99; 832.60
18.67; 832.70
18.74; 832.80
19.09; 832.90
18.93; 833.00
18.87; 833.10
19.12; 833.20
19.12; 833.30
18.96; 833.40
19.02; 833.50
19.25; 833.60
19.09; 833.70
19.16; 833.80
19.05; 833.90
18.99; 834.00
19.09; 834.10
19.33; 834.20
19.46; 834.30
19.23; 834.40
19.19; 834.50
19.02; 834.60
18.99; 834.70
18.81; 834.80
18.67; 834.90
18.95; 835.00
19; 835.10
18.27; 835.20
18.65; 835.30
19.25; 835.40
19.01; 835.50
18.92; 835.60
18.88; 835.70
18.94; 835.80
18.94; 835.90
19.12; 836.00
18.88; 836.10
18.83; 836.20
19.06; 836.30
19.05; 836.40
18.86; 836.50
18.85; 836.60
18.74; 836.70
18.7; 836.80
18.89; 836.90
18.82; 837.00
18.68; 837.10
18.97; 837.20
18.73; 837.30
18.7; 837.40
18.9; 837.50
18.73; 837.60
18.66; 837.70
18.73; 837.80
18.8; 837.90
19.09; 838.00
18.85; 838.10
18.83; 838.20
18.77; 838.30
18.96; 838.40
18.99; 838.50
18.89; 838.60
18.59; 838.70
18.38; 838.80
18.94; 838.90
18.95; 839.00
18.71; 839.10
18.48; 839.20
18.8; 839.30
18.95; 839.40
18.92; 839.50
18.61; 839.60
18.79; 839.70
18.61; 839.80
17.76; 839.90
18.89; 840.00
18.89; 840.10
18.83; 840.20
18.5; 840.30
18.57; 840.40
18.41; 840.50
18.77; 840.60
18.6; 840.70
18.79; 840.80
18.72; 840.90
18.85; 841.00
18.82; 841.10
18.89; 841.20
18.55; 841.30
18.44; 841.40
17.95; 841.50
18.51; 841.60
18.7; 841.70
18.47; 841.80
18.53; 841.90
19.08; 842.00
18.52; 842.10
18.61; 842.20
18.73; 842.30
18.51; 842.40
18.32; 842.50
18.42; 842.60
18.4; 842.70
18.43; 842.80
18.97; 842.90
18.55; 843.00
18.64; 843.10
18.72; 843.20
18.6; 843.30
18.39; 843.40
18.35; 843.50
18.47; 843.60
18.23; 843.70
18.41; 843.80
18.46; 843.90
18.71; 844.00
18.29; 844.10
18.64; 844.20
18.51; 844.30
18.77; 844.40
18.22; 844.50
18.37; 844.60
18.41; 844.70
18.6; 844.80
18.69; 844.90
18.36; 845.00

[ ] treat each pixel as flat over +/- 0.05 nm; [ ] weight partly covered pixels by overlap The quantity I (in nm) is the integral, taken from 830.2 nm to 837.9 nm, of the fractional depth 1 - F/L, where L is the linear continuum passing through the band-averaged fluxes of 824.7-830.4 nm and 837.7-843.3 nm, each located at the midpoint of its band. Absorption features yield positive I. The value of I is 0.02 nm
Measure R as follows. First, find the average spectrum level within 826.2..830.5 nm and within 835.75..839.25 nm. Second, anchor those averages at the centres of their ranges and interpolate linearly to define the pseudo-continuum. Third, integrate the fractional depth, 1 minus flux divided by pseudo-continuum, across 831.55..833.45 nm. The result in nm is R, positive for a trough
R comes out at 0.01 nm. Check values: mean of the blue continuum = 19.4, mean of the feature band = 19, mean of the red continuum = 18.8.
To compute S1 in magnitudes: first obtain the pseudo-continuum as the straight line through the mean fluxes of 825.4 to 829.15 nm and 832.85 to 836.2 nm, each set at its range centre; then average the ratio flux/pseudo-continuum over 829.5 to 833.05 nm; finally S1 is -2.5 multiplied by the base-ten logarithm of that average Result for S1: 0.00 mag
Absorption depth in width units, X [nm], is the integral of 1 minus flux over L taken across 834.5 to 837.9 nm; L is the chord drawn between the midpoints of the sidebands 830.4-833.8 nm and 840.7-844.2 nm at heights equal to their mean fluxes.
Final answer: 0.00 nm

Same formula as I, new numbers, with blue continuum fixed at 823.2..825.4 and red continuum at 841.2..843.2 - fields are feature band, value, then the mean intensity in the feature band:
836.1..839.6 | -0.01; 18.8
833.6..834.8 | -0.01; 19.1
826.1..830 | -0.02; 19.4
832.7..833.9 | 0.00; 19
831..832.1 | 0.00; 19.1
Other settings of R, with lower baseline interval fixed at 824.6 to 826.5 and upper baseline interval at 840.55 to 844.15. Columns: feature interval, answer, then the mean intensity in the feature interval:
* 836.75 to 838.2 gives 0.00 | 18.8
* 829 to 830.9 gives -0.01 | 19.3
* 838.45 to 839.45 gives 0.00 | 18.8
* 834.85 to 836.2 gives 0.00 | 18.9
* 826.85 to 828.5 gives 0.00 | 19.4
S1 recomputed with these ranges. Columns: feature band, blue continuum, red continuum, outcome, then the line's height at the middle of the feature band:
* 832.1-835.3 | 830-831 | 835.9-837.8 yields 0.00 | 19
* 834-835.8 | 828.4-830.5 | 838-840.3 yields 0.00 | 19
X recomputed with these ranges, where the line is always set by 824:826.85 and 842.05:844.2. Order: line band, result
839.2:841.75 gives 0.001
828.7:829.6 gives -0.002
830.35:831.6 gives 0.001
